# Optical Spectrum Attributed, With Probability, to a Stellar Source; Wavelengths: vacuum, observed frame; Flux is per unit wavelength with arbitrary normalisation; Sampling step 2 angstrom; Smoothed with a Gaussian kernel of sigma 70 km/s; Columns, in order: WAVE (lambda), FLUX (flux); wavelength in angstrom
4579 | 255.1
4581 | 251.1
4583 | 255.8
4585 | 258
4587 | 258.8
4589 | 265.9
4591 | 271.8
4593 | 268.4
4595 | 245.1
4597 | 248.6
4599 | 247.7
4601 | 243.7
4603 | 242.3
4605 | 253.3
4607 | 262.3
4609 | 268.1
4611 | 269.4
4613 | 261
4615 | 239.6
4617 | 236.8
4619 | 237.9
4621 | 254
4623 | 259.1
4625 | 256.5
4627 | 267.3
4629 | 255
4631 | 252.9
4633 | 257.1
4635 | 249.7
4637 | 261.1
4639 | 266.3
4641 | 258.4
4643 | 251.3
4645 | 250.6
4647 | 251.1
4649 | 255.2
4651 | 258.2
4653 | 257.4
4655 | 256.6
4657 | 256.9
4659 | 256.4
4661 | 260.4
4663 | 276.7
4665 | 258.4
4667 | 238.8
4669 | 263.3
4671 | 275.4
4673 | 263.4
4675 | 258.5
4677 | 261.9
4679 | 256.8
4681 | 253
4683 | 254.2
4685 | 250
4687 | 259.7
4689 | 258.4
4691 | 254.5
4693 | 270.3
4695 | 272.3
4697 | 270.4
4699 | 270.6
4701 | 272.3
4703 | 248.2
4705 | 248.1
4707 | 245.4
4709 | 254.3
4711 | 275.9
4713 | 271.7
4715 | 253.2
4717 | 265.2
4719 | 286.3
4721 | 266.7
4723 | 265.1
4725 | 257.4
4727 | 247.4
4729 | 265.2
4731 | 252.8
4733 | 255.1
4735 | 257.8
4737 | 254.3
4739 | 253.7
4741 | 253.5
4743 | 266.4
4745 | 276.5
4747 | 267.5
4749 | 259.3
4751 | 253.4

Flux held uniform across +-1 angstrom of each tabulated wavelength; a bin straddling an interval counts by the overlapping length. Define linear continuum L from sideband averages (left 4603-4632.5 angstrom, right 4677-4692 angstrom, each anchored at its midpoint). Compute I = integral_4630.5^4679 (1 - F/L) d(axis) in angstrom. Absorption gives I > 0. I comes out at -0.6 angstrom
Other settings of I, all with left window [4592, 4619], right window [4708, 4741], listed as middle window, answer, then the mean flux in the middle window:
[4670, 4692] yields -0.1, 259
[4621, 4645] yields -0.3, 257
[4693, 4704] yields -0.3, 267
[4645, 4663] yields -0.1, 257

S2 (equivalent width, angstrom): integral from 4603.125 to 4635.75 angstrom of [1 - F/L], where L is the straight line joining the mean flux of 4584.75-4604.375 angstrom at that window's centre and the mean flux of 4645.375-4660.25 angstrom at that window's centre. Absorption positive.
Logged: 0.1 angstrom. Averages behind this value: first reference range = 255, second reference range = 256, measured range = 255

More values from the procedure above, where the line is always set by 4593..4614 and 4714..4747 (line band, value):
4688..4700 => -0.3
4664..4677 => -0.1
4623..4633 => -0.1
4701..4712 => 0.2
